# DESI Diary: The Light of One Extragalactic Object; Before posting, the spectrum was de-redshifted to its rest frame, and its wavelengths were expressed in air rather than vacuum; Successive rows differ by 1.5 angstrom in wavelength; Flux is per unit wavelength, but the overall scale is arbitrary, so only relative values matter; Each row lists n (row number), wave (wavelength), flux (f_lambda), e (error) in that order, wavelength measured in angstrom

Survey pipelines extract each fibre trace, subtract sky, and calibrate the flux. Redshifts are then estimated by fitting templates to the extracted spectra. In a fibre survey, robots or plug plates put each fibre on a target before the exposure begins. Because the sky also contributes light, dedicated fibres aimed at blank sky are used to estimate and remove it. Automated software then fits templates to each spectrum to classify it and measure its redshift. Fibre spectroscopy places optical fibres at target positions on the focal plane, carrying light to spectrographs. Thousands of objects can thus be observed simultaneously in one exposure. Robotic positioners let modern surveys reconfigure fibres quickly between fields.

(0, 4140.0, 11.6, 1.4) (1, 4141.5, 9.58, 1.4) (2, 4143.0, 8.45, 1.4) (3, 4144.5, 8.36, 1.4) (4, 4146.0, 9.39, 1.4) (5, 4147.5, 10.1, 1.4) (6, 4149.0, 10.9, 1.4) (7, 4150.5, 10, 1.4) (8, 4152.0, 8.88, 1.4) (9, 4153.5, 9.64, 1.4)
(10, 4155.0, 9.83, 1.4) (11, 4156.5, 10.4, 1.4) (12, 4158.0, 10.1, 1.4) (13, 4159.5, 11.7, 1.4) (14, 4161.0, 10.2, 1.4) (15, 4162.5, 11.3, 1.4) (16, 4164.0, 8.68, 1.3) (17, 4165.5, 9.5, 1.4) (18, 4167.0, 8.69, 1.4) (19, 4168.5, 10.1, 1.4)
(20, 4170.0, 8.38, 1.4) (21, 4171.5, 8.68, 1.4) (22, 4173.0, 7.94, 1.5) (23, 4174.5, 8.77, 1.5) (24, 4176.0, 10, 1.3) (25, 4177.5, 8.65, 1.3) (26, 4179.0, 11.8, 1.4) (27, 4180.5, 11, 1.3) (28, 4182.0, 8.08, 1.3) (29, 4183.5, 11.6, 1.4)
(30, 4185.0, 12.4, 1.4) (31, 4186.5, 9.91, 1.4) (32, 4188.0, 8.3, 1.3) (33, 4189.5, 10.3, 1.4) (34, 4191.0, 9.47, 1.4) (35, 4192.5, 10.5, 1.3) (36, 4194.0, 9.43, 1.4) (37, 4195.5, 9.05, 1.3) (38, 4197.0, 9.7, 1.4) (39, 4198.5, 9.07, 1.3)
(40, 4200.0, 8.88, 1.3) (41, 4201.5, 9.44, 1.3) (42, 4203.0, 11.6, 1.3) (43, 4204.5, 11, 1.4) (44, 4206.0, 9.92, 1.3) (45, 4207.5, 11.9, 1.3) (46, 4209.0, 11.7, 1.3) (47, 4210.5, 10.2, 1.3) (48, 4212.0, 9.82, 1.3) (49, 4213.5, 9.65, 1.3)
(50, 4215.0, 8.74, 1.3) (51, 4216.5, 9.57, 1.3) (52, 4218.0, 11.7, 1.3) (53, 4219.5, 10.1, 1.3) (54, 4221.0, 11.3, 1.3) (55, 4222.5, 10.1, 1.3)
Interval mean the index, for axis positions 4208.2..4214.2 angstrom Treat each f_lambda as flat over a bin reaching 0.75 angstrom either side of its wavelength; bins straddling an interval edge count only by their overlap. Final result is 10.4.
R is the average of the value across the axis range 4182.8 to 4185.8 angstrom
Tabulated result 12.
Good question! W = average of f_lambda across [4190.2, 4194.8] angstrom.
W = 9.8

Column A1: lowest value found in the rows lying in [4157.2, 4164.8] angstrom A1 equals 8.68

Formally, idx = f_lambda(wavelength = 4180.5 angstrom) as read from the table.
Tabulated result 11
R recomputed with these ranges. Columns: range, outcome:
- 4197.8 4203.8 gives 9.76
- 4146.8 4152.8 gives 9.97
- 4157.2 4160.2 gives 10.9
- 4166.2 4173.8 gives 8.76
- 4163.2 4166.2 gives 9.12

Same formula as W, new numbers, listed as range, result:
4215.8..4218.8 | 10.6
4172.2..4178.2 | 8.84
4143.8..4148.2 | 9.28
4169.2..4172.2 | 8.55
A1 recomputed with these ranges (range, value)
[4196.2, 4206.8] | 8.88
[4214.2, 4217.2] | 8.74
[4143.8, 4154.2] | 8.36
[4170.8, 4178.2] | 7.94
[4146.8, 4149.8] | 10.1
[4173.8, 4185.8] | 8.08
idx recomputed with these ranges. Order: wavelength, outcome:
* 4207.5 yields 11.9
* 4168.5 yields 10.1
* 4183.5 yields 11.6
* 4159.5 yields 11.7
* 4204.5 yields 11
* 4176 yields 10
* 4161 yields 10.2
